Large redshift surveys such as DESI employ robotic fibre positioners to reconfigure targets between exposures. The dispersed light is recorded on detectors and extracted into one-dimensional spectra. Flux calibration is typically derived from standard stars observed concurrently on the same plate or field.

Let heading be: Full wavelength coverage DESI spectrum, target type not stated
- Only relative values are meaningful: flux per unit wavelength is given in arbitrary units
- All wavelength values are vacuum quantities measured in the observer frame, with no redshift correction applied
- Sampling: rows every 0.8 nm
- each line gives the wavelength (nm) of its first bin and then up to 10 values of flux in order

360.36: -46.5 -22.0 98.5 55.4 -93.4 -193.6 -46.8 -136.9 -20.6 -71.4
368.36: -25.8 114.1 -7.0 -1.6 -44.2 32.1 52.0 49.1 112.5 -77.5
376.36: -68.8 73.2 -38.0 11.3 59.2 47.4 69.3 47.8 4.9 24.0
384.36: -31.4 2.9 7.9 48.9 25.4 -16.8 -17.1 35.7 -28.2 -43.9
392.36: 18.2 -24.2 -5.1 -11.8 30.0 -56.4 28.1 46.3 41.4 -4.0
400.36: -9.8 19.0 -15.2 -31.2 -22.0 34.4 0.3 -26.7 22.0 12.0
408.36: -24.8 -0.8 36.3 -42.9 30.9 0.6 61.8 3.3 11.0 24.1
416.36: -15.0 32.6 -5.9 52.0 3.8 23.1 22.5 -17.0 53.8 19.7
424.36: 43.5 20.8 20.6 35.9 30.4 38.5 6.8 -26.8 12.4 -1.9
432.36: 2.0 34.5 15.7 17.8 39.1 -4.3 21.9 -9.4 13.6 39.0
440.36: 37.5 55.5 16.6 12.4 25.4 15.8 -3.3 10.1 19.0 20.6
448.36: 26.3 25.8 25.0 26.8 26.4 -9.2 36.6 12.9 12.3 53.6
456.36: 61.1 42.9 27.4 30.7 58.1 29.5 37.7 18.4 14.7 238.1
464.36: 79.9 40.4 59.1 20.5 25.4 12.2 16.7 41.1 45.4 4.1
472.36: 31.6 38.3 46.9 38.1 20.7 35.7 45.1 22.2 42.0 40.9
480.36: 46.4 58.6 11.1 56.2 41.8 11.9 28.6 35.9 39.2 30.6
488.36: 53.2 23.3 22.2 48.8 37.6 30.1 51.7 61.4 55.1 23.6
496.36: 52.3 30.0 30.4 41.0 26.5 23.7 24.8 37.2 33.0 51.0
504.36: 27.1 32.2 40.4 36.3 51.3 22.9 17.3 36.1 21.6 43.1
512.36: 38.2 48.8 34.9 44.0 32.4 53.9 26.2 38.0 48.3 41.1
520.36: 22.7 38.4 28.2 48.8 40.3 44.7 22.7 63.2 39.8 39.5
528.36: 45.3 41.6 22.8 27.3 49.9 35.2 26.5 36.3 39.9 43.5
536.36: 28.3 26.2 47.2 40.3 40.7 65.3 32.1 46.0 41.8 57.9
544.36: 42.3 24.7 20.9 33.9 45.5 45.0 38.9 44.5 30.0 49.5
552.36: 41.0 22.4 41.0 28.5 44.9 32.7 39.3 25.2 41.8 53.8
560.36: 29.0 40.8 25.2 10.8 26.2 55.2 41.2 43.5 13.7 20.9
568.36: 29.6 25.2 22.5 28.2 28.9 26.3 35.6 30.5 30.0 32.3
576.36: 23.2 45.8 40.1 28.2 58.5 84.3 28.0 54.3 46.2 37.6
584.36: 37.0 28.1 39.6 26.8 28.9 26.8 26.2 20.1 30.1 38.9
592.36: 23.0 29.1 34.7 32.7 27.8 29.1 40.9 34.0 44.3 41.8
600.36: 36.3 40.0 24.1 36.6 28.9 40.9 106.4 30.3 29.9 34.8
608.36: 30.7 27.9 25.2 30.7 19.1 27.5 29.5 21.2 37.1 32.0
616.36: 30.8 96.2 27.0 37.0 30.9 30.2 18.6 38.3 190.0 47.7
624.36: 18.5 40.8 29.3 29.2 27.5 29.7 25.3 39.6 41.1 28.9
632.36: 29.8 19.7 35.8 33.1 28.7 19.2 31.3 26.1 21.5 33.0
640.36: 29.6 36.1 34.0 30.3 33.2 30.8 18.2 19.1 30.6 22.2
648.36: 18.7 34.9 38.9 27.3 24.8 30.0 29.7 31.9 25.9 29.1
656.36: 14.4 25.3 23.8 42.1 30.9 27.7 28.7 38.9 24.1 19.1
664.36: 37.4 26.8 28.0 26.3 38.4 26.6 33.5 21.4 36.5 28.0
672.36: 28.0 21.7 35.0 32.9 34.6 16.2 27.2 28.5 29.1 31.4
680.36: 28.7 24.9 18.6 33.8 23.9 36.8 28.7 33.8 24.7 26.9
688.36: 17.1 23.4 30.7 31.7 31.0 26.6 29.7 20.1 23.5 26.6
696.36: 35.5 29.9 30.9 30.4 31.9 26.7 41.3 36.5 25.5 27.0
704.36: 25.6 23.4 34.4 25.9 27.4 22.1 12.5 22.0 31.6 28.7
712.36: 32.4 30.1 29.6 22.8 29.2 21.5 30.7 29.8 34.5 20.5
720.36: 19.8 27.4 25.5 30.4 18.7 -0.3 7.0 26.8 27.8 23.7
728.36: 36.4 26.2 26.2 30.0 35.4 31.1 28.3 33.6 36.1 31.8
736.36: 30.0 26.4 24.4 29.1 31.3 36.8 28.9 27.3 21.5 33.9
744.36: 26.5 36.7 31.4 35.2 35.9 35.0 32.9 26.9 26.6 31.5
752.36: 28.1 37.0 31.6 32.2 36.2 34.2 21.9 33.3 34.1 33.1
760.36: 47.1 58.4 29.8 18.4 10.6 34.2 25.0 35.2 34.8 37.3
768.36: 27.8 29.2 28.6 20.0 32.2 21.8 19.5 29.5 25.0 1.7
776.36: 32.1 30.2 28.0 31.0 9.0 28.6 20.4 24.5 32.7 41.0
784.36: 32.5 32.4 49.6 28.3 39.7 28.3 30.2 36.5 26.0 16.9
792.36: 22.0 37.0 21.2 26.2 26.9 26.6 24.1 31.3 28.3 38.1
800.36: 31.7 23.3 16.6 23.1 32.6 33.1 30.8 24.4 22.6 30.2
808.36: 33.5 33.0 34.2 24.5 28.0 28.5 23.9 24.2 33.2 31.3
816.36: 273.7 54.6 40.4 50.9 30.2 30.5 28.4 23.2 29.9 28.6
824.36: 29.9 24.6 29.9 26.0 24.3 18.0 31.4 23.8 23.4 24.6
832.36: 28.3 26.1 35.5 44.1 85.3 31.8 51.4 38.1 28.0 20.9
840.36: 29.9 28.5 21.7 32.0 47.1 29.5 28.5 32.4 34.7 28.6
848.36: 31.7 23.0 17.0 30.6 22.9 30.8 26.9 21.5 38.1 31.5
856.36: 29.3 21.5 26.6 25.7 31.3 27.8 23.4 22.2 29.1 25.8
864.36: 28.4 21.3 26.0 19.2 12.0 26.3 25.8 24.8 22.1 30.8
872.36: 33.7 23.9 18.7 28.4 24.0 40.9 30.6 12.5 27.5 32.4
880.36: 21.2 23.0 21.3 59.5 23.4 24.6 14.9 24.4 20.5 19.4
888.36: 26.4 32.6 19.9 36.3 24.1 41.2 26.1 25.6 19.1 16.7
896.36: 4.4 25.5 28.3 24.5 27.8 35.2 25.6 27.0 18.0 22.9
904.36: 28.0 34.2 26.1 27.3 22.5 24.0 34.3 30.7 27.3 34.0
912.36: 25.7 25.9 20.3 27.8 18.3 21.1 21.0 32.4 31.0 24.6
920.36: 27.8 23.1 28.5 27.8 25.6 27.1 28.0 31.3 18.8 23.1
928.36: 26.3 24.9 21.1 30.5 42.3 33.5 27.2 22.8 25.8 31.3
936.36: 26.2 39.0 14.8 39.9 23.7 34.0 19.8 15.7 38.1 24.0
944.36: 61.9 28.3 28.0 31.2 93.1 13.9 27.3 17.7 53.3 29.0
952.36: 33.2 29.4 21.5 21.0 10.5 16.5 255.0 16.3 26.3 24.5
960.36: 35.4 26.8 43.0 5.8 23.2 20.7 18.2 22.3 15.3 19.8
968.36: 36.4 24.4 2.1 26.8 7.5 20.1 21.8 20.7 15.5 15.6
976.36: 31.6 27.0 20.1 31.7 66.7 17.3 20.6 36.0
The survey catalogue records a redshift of 0.24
